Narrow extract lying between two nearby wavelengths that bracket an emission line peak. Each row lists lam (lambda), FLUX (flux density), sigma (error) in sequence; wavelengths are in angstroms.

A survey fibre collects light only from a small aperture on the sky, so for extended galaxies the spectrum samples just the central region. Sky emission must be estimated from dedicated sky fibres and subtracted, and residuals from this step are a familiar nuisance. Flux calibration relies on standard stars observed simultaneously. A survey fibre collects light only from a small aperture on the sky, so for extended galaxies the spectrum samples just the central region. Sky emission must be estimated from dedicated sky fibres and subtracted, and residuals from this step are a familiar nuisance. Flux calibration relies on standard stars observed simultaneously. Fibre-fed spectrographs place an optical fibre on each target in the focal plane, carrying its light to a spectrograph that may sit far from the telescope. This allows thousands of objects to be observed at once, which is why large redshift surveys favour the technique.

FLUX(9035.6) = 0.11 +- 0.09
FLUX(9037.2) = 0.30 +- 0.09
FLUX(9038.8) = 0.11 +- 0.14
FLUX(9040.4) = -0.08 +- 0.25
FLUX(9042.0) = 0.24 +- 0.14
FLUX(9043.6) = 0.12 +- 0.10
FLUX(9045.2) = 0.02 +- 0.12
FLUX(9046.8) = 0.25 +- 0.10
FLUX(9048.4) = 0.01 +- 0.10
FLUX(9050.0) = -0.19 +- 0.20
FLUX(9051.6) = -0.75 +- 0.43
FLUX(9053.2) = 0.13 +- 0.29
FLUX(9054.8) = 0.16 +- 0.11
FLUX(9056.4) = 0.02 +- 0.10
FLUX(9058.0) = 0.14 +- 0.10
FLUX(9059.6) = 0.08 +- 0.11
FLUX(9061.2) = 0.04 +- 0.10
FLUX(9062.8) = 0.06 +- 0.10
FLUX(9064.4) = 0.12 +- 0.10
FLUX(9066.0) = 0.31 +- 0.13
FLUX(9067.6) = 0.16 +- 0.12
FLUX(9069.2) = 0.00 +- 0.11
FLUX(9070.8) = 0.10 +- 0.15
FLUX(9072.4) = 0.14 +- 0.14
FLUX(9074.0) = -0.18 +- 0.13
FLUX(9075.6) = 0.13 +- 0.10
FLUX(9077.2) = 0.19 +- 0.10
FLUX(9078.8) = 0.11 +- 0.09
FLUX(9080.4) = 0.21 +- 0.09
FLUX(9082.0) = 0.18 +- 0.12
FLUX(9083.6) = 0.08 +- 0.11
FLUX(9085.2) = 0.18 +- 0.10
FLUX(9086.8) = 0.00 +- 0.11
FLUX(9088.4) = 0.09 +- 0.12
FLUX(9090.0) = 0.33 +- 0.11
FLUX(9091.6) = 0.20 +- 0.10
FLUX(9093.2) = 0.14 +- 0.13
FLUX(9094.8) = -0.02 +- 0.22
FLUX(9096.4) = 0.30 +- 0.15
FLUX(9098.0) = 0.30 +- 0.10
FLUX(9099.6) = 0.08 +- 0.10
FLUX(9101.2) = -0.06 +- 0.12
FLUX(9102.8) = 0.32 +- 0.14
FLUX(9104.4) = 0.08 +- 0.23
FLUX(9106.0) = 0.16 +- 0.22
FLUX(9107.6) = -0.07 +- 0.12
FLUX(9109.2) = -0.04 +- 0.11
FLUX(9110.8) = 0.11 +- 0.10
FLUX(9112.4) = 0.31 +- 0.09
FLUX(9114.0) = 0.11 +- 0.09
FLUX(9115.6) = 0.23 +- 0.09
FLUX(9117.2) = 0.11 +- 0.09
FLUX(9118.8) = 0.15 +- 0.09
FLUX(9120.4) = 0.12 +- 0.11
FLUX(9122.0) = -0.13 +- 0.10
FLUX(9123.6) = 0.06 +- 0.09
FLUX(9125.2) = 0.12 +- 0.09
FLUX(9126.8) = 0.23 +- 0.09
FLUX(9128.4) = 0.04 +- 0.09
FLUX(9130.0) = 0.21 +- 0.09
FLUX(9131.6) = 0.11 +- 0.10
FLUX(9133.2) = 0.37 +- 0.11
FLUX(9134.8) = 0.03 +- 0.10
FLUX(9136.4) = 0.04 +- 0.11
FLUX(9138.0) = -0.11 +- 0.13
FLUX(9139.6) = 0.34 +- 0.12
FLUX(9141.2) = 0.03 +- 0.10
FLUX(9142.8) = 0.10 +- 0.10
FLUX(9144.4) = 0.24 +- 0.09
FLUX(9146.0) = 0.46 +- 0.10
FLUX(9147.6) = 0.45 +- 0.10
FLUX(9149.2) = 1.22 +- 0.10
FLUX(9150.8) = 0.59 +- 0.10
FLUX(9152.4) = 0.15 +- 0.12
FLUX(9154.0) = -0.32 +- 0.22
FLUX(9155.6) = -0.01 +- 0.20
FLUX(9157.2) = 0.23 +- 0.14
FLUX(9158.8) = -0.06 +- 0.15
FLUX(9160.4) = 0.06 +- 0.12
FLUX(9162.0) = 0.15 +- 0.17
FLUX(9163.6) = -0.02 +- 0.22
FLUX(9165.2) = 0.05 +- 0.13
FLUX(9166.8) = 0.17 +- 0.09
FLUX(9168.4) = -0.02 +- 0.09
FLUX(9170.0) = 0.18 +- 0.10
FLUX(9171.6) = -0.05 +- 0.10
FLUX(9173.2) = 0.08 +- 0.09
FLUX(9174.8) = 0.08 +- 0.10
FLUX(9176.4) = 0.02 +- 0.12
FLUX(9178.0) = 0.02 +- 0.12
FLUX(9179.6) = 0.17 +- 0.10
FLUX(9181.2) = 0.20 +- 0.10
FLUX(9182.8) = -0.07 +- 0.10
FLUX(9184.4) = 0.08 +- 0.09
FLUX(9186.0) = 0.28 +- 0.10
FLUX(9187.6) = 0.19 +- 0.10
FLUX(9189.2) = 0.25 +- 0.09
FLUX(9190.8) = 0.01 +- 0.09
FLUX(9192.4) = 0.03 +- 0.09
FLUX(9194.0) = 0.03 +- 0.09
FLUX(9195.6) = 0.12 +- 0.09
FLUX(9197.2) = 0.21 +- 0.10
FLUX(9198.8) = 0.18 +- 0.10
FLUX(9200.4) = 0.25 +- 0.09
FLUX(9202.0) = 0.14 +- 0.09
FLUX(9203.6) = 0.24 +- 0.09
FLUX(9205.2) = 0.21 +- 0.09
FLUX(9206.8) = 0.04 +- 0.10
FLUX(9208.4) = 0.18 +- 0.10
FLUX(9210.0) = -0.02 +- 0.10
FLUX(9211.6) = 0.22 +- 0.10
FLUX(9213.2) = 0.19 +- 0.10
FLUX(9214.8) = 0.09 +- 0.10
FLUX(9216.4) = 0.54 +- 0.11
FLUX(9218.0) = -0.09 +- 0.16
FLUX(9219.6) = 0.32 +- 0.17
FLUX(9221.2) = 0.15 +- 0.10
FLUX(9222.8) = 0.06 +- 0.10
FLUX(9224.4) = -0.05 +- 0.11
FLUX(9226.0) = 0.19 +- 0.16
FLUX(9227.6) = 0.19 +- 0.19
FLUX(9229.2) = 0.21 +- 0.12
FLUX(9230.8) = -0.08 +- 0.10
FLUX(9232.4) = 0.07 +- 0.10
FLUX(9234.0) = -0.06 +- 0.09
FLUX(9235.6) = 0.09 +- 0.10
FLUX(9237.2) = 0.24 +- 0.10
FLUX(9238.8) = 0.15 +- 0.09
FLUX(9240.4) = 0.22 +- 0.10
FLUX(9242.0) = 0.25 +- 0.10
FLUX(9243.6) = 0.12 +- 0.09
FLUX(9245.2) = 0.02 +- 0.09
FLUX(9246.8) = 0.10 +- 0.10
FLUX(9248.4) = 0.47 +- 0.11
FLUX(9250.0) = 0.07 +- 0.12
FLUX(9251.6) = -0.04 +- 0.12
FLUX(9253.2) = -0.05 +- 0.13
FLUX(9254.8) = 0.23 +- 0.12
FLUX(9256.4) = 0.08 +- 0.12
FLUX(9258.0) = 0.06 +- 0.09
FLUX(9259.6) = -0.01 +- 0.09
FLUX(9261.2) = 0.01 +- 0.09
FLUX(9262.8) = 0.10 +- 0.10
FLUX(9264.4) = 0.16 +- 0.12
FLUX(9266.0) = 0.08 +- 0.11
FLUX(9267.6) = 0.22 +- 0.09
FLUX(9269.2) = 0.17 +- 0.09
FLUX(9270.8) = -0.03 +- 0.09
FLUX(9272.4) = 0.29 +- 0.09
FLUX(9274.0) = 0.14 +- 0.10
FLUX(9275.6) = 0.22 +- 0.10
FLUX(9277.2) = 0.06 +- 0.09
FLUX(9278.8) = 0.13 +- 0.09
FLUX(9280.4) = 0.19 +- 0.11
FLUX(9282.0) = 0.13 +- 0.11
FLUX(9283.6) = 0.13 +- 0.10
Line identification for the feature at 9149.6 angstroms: Hbeta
